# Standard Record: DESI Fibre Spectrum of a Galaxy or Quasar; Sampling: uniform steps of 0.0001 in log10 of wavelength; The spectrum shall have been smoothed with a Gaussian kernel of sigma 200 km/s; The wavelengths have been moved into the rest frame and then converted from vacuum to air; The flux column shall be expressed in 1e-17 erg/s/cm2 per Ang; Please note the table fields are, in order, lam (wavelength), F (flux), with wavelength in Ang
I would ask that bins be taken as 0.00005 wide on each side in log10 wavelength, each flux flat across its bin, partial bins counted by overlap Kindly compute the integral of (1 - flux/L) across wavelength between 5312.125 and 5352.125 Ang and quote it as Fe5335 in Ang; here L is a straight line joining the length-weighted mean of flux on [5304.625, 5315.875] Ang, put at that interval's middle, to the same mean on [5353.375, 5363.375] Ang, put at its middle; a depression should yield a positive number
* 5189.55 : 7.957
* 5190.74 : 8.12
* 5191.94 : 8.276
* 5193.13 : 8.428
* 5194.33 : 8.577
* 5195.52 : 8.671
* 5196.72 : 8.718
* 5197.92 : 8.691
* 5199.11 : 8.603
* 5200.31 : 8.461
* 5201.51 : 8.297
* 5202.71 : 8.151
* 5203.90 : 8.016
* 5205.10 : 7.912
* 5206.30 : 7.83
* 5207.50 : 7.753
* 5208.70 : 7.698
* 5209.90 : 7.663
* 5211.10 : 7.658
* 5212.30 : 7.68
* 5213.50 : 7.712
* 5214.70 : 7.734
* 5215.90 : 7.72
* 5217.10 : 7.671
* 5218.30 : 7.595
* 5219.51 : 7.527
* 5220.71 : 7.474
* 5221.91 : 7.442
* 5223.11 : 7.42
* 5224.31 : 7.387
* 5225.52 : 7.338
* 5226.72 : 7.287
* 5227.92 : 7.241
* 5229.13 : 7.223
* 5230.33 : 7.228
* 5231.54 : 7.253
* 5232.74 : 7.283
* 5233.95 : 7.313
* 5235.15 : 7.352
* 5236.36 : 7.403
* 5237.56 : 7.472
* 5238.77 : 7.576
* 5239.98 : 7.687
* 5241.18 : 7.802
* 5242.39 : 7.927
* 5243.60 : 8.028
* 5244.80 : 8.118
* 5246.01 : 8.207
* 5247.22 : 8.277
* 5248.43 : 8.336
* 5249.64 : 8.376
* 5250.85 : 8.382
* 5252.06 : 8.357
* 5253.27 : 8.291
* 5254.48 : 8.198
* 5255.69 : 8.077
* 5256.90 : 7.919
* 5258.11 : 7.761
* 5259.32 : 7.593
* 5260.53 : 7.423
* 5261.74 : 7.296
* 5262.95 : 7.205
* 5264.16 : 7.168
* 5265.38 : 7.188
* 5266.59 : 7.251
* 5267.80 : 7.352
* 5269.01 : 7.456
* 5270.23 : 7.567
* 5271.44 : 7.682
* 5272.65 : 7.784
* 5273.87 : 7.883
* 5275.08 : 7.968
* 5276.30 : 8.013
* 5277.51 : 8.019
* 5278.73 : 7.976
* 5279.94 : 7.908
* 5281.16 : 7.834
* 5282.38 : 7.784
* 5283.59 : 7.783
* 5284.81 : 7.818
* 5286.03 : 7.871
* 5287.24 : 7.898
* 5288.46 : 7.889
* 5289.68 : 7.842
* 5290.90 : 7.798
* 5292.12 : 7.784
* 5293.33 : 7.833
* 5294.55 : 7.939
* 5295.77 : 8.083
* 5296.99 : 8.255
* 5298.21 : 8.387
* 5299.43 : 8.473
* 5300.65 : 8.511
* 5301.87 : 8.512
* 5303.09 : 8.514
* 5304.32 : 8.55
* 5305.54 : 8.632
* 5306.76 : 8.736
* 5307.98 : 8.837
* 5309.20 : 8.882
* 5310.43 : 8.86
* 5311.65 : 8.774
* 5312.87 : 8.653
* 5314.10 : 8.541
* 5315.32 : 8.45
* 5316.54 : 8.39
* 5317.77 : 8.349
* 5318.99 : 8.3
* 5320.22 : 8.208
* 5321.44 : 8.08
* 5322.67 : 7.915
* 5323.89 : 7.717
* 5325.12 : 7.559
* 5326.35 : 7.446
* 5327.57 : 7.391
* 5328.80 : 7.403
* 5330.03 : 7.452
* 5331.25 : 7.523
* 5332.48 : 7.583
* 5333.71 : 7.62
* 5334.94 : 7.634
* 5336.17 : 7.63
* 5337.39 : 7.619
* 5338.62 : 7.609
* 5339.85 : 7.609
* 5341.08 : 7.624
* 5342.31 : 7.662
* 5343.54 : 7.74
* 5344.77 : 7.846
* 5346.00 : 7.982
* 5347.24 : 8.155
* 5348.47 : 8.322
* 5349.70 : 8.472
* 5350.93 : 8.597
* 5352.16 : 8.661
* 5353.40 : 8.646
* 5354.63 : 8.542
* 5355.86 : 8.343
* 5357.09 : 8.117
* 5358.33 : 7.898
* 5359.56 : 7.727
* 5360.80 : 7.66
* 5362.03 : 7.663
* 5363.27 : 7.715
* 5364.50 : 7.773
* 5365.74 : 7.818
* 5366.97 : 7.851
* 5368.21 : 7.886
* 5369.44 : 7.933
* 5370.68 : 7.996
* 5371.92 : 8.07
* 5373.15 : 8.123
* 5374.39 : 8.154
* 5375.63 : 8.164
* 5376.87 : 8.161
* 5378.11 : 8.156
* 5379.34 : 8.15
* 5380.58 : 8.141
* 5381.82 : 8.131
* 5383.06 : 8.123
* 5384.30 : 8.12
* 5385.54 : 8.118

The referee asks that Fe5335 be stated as 2.2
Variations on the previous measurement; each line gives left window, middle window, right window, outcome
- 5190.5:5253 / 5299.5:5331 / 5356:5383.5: -1.3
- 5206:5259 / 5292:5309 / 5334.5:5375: -1.1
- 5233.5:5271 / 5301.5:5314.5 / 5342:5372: -1.3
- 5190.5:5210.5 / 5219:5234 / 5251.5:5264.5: 1.3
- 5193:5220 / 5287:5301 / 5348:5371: 0.0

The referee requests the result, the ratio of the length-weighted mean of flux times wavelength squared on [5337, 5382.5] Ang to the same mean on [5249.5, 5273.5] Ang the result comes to 1.08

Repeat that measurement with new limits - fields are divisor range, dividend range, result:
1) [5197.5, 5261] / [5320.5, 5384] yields 1.07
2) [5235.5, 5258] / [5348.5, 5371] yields 1.05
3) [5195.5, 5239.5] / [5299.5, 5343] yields 1.09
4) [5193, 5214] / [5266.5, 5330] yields 1.03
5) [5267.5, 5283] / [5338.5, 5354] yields 1.06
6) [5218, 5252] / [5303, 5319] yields 1.16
